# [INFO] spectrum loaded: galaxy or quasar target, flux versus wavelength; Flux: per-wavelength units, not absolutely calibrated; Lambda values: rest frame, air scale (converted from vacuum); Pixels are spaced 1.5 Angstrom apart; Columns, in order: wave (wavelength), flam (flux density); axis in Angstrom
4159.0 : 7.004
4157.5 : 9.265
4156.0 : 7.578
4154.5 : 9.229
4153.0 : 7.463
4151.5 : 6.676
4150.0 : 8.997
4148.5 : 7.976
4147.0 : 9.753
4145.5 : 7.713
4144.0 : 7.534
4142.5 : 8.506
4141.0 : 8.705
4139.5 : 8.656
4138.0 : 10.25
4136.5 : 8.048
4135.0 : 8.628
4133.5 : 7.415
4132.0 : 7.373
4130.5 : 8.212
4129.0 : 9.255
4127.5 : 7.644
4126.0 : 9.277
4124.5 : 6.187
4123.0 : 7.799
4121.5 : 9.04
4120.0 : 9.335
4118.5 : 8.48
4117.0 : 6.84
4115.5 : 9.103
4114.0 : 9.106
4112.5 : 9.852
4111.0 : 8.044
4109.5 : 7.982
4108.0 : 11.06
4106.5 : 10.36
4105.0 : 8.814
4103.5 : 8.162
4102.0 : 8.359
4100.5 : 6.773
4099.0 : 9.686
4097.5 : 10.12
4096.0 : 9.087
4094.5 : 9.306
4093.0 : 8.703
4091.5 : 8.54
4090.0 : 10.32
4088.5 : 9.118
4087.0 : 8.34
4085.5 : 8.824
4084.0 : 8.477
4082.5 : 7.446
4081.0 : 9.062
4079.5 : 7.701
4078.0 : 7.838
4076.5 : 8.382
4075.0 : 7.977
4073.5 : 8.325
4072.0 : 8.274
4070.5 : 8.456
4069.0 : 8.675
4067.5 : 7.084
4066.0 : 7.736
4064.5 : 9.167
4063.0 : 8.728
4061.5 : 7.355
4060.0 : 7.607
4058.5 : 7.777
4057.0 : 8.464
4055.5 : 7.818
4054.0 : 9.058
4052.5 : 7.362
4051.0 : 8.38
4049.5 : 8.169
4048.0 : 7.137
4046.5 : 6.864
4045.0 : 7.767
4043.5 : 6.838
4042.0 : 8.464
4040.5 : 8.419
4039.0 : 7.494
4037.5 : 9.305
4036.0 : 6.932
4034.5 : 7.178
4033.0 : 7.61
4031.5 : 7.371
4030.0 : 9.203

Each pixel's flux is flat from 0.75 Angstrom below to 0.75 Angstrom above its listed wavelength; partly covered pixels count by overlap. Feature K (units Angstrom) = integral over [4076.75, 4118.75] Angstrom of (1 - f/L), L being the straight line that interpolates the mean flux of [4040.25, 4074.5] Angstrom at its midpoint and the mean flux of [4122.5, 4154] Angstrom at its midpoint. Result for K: -3.5 Angstrom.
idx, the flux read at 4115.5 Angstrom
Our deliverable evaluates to 9.103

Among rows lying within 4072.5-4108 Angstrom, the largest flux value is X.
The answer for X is 11.06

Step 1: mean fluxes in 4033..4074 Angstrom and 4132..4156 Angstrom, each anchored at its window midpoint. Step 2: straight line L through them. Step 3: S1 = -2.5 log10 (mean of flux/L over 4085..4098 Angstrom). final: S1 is -0.131 mag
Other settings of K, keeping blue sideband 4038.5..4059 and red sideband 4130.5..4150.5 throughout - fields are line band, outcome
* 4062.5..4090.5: -1.3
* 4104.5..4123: -1.6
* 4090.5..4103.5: -1.1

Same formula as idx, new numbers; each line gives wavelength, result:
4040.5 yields 8.419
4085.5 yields 8.824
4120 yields 9.335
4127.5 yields 7.644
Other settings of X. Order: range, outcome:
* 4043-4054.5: 9.058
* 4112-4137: 9.852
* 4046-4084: 9.167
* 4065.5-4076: 8.675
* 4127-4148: 10.25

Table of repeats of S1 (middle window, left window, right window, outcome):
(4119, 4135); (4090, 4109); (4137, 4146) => 0.07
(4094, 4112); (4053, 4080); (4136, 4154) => -0.09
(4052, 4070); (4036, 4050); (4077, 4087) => -0.01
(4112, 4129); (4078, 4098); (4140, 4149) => 0.02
